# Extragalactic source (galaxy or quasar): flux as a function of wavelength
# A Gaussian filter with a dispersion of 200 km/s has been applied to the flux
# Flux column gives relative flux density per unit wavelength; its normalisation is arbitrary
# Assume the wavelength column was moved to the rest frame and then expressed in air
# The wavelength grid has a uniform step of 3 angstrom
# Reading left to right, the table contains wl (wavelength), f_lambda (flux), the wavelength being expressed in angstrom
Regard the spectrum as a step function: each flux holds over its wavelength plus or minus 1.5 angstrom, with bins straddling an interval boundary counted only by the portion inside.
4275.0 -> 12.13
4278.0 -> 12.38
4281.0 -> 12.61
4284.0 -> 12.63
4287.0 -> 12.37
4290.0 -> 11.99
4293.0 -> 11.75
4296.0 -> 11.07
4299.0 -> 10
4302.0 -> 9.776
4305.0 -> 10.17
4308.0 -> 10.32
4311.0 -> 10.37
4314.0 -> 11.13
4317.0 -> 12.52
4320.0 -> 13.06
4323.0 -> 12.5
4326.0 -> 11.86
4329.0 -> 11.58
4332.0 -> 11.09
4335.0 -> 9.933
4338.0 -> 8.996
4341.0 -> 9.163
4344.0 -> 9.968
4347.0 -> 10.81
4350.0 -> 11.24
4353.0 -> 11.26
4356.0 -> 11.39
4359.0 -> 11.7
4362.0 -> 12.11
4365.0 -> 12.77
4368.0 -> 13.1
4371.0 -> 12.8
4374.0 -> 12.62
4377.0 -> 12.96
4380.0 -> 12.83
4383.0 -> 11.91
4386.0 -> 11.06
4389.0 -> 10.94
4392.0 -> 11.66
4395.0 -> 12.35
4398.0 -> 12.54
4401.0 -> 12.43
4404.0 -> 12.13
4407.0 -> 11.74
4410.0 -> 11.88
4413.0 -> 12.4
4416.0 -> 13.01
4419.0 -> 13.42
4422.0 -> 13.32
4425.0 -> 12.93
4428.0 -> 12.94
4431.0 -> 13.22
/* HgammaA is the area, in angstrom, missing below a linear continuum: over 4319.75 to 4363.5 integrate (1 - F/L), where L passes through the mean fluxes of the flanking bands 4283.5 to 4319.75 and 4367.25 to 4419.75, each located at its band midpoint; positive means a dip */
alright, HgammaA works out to 2.3 angstrom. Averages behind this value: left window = 11.2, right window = 12.3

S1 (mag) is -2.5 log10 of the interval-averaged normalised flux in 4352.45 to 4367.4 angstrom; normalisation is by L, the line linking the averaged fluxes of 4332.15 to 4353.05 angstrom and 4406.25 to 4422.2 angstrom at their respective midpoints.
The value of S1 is -0.11 mag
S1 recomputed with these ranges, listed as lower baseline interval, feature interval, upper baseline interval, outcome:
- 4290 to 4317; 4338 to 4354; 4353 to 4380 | 0.15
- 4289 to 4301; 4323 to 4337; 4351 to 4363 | 0.02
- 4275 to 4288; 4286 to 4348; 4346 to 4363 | 0.09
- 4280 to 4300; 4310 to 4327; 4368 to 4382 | 0.02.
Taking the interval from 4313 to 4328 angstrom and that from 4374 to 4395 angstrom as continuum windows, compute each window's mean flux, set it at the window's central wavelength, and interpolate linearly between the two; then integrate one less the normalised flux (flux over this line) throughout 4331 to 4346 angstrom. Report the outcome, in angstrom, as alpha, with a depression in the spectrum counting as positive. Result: 2.88 angstrom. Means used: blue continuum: 12.2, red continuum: 12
